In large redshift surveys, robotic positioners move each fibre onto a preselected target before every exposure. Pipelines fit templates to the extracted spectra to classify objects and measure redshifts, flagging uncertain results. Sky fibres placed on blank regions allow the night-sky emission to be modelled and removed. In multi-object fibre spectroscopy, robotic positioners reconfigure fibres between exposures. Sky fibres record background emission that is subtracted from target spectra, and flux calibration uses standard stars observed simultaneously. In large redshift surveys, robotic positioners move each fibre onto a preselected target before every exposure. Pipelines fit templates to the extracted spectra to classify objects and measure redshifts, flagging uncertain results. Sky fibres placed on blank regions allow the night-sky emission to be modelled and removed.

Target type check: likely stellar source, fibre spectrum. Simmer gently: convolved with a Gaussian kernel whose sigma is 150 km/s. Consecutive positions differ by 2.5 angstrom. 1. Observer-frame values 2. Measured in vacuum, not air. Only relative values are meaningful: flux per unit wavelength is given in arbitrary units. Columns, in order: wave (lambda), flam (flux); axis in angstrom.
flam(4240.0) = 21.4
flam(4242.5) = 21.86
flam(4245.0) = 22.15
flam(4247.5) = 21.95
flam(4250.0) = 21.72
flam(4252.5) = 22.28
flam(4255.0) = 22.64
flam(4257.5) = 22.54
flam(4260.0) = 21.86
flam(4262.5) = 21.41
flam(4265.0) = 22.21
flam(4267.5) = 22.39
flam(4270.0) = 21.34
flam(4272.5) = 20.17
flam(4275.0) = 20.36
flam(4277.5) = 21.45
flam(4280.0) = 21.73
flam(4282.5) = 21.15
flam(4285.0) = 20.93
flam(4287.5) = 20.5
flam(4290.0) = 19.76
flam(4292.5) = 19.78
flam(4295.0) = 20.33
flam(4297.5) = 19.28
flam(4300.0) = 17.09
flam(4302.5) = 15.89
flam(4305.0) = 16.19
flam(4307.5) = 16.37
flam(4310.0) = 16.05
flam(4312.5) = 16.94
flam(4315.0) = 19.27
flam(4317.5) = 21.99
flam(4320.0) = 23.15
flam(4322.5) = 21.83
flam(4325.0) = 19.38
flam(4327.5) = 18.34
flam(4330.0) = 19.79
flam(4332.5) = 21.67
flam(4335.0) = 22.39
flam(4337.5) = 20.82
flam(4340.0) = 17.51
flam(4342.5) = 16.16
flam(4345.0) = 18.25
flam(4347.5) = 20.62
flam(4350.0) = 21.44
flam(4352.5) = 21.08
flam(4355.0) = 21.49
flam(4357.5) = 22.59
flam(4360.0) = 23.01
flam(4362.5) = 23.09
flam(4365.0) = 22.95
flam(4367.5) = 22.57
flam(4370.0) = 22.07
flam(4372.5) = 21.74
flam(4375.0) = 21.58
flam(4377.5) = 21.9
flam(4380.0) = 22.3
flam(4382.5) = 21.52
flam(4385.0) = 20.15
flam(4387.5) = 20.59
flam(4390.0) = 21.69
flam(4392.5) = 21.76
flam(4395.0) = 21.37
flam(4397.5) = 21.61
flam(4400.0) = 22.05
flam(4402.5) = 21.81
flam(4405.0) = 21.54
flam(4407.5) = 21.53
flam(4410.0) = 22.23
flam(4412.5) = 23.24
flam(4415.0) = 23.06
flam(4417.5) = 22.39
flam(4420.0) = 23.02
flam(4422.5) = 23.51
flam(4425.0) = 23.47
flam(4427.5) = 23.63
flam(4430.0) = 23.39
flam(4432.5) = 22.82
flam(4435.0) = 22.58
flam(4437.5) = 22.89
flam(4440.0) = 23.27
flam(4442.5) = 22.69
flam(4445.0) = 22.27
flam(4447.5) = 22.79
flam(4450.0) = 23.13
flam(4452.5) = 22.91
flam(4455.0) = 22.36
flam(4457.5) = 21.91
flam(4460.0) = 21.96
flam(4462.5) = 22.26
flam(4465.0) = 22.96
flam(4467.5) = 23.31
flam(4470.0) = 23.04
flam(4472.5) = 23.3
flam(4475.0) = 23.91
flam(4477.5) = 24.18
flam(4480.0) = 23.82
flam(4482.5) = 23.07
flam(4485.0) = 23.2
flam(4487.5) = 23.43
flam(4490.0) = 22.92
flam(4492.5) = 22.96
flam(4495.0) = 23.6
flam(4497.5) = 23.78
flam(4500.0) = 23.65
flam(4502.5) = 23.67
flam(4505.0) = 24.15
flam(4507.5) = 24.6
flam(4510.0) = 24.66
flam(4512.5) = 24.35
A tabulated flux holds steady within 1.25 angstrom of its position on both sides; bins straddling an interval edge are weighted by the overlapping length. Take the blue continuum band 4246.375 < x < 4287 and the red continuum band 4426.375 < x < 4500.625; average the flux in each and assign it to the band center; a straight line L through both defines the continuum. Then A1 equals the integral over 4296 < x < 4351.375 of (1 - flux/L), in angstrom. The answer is 7.33 angstrom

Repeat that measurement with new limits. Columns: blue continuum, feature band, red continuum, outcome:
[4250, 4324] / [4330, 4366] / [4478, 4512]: 0.7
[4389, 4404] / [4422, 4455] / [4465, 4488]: -0.5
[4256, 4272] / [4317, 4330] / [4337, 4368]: 0.3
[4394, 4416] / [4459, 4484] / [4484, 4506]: -0.1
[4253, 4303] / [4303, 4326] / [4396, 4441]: 2.5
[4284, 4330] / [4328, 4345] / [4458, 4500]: 0.2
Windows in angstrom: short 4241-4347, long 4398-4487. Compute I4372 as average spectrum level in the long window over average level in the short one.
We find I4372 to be 1.13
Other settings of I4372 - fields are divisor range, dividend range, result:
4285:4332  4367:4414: 1.14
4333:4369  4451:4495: 1.10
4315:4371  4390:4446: 1.07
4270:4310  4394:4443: 1.17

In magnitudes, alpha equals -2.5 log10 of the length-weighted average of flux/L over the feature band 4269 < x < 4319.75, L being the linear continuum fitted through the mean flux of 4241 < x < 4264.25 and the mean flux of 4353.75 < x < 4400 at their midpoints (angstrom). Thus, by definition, 0.14 mag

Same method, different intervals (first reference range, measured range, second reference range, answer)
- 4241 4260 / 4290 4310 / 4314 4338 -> 0.19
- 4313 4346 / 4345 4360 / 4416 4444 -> -0.03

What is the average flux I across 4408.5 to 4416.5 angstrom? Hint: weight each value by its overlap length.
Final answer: 22.8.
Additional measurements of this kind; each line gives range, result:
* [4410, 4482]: 23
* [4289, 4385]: 20.2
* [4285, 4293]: 20.2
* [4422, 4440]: 23.2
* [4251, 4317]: 20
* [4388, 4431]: 22.4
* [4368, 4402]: 21.6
